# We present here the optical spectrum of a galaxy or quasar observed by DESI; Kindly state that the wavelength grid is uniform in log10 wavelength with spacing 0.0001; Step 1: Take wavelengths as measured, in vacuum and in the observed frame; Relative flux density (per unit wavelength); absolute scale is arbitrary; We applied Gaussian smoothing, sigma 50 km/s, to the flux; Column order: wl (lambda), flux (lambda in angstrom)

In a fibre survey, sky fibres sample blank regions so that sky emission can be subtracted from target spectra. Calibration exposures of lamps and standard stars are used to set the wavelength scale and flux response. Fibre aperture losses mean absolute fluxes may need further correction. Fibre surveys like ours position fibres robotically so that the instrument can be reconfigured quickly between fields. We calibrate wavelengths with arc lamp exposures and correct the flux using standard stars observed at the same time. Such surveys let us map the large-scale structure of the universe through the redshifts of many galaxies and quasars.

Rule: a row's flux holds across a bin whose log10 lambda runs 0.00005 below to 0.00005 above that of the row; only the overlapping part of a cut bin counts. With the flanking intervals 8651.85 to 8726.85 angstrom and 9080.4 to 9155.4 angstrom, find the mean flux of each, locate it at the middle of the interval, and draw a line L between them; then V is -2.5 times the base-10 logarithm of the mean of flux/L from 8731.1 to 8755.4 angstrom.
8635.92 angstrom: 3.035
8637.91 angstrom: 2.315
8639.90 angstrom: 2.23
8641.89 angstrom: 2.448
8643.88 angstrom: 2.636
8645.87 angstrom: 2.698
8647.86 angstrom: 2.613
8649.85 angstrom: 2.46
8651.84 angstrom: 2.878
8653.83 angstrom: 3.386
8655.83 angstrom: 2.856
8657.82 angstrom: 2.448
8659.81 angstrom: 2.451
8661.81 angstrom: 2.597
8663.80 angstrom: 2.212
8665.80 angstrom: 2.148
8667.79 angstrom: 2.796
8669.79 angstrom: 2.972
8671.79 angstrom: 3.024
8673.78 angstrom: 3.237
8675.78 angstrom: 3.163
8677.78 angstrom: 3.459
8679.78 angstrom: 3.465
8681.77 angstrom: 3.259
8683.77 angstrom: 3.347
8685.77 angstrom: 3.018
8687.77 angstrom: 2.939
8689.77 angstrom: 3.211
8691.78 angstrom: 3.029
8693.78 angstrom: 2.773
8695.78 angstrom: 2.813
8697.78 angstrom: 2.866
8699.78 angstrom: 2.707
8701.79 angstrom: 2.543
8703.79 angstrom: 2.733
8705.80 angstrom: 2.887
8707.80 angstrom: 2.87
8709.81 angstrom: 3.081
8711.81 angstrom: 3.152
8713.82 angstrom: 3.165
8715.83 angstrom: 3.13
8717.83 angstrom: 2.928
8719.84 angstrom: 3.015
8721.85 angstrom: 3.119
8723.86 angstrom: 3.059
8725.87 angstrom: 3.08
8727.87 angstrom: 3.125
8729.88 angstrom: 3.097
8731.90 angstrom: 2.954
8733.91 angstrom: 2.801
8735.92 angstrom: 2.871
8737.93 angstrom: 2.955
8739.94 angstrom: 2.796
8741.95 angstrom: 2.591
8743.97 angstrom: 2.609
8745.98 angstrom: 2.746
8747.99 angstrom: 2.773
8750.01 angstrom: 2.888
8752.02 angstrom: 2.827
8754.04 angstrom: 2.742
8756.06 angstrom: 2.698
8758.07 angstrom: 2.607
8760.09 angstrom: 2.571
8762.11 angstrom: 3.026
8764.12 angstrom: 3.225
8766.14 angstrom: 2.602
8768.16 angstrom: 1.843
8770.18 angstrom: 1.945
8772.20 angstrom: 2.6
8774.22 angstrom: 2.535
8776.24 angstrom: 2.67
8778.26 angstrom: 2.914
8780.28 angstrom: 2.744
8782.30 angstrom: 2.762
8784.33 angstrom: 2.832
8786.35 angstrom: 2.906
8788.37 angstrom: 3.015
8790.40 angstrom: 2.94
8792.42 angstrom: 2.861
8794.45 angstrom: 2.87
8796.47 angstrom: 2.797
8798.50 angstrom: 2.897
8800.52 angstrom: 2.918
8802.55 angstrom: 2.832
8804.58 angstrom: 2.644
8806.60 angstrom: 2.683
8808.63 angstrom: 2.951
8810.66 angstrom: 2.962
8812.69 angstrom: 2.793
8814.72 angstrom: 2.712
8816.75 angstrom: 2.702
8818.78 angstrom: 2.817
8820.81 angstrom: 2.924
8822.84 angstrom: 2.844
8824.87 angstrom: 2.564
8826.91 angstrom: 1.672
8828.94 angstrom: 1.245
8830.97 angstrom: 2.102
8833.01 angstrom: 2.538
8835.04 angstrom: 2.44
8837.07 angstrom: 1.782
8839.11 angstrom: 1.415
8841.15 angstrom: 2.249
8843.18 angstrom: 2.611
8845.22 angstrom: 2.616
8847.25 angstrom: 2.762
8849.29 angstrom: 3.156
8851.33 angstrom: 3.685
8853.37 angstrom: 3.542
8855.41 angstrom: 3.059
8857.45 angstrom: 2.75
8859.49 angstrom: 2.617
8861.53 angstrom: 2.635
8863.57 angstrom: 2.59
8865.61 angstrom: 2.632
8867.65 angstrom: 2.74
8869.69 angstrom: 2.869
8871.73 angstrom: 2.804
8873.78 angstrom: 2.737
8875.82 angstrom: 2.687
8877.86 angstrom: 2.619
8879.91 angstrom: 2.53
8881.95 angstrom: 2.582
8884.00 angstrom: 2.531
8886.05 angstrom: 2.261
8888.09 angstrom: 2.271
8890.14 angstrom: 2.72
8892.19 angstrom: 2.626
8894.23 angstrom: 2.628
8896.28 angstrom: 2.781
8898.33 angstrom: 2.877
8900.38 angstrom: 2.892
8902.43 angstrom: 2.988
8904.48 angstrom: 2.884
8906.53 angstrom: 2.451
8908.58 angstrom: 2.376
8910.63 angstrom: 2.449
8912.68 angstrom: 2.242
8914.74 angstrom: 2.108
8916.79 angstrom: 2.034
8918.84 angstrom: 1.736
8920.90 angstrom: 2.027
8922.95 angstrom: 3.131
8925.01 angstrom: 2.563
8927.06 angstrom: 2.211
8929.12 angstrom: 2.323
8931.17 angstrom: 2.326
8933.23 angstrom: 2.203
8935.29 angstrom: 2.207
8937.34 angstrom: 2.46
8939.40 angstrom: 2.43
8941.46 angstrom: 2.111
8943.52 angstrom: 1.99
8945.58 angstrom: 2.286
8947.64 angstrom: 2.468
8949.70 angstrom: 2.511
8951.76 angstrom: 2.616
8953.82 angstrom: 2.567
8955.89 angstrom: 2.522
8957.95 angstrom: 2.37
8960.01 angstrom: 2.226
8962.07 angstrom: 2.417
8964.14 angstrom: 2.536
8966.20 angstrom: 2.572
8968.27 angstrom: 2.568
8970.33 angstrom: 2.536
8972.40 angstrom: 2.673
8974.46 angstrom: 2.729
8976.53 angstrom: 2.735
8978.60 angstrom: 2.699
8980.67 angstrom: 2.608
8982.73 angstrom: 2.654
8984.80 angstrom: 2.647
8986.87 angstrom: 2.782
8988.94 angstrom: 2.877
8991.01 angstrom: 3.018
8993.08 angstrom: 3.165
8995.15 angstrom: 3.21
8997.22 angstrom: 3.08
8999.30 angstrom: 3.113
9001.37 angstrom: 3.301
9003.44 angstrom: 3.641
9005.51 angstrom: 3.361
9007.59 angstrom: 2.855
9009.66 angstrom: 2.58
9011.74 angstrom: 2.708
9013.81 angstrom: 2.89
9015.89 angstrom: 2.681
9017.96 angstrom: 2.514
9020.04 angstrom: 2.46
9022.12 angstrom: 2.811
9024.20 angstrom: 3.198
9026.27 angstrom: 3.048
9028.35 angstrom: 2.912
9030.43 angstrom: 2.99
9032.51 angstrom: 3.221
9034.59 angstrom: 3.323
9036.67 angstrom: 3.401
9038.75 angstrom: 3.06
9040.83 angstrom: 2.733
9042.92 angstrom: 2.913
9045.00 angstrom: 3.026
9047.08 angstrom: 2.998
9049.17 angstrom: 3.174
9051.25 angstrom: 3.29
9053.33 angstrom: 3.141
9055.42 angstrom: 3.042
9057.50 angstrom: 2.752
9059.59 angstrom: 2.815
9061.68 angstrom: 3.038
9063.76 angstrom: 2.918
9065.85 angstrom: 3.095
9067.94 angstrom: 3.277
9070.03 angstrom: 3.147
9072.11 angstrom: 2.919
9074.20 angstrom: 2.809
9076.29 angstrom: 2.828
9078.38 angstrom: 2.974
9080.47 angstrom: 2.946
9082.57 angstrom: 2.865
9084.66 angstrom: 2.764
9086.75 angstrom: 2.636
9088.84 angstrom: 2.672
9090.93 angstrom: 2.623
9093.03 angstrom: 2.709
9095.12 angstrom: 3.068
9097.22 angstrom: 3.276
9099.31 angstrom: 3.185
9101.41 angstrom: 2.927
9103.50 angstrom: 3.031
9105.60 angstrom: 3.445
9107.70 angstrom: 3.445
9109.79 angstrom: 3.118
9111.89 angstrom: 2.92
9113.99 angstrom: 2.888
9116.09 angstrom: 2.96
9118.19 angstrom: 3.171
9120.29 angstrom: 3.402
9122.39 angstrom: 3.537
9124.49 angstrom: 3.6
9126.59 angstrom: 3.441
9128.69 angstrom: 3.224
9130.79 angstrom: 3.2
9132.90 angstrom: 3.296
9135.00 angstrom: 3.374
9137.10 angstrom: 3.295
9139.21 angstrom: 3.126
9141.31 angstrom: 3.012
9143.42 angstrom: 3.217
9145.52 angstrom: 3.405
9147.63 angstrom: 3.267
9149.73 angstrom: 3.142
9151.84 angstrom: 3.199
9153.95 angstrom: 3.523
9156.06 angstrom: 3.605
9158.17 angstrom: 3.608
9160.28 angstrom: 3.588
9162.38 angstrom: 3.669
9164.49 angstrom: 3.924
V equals 0.07 mag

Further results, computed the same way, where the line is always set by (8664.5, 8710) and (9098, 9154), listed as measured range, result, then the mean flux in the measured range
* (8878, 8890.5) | 0.237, 2.48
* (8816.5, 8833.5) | 0.278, 2.36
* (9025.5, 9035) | 0.030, 3.08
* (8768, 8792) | 0.131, 2.68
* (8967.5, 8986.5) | 0.182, 2.66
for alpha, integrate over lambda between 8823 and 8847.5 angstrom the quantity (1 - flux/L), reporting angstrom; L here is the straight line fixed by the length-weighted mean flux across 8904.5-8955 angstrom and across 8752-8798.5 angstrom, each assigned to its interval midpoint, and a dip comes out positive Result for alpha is 3.8 angstrom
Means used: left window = 2.72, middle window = 2.17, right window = 2.34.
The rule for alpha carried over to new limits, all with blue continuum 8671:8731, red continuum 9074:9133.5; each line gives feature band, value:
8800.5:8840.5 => 7.70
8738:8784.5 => 5.62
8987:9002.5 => -0.16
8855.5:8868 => 1.50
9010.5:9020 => 1.22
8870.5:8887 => 2.46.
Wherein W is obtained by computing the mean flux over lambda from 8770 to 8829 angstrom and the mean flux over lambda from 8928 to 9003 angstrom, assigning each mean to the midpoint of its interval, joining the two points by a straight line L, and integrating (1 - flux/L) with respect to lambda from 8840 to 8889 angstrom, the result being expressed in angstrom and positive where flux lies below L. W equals -1.0 angstrom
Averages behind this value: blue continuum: 2.72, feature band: 2.73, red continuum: 2.61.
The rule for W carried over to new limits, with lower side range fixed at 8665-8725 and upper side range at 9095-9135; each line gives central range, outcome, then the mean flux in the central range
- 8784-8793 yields 0.4 angstrom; 2.92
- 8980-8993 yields 1.5 angstrom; 2.8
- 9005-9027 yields 2.5 angstrom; 2.81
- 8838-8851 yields 2.3 angstrom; 2.53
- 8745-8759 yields 1.3 angstrom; 2.76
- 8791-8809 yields 1.4 angstrom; 2.83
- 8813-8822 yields 0.8 angstrom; 2.79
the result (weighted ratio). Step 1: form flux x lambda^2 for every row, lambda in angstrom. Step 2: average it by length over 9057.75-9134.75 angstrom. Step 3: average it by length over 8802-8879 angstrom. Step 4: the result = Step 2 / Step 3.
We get 1.23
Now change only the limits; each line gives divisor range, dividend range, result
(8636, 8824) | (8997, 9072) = 1.14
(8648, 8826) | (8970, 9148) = 1.14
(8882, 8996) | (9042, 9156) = 1.27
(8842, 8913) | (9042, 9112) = 1.15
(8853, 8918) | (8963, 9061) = 1.14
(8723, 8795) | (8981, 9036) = 1.13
